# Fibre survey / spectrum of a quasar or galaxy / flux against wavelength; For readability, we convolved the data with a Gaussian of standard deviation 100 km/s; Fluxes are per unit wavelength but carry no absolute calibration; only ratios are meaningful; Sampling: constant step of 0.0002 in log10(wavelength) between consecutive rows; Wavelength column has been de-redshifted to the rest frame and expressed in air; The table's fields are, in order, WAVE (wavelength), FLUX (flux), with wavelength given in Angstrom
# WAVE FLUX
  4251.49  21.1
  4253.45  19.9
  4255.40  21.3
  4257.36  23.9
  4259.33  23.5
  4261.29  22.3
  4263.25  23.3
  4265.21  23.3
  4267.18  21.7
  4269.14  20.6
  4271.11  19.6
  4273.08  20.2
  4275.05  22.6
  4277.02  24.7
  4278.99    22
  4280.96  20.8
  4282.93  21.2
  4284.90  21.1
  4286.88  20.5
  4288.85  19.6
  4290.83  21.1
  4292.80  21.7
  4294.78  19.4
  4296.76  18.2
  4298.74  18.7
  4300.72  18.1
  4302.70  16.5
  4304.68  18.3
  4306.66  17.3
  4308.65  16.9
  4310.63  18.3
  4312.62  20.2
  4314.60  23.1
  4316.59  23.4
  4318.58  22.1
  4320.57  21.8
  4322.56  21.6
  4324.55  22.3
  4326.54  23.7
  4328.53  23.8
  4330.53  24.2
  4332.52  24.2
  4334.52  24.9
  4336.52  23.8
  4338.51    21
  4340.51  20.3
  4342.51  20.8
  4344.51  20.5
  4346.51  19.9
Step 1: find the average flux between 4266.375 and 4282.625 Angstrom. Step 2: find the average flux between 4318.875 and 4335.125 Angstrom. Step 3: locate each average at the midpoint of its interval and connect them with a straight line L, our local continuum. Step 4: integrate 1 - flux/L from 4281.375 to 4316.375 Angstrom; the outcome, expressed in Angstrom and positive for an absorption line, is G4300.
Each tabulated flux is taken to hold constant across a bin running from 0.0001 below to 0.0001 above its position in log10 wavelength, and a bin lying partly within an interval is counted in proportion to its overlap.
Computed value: 4.3 Angstrom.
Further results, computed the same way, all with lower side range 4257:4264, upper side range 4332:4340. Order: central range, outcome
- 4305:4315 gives 1.9 Angstrom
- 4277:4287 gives 0.7 Angstrom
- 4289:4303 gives 2.4 Angstrom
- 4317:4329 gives 0.4 Angstrom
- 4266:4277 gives 0.9 Angstrom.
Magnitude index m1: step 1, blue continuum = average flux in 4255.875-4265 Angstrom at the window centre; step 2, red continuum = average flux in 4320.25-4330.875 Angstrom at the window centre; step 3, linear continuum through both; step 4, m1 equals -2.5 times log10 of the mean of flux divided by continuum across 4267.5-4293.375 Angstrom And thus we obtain 0.09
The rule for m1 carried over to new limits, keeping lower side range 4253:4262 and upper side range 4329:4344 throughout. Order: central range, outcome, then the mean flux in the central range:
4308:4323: 0.08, 21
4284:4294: 0.09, 20.8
